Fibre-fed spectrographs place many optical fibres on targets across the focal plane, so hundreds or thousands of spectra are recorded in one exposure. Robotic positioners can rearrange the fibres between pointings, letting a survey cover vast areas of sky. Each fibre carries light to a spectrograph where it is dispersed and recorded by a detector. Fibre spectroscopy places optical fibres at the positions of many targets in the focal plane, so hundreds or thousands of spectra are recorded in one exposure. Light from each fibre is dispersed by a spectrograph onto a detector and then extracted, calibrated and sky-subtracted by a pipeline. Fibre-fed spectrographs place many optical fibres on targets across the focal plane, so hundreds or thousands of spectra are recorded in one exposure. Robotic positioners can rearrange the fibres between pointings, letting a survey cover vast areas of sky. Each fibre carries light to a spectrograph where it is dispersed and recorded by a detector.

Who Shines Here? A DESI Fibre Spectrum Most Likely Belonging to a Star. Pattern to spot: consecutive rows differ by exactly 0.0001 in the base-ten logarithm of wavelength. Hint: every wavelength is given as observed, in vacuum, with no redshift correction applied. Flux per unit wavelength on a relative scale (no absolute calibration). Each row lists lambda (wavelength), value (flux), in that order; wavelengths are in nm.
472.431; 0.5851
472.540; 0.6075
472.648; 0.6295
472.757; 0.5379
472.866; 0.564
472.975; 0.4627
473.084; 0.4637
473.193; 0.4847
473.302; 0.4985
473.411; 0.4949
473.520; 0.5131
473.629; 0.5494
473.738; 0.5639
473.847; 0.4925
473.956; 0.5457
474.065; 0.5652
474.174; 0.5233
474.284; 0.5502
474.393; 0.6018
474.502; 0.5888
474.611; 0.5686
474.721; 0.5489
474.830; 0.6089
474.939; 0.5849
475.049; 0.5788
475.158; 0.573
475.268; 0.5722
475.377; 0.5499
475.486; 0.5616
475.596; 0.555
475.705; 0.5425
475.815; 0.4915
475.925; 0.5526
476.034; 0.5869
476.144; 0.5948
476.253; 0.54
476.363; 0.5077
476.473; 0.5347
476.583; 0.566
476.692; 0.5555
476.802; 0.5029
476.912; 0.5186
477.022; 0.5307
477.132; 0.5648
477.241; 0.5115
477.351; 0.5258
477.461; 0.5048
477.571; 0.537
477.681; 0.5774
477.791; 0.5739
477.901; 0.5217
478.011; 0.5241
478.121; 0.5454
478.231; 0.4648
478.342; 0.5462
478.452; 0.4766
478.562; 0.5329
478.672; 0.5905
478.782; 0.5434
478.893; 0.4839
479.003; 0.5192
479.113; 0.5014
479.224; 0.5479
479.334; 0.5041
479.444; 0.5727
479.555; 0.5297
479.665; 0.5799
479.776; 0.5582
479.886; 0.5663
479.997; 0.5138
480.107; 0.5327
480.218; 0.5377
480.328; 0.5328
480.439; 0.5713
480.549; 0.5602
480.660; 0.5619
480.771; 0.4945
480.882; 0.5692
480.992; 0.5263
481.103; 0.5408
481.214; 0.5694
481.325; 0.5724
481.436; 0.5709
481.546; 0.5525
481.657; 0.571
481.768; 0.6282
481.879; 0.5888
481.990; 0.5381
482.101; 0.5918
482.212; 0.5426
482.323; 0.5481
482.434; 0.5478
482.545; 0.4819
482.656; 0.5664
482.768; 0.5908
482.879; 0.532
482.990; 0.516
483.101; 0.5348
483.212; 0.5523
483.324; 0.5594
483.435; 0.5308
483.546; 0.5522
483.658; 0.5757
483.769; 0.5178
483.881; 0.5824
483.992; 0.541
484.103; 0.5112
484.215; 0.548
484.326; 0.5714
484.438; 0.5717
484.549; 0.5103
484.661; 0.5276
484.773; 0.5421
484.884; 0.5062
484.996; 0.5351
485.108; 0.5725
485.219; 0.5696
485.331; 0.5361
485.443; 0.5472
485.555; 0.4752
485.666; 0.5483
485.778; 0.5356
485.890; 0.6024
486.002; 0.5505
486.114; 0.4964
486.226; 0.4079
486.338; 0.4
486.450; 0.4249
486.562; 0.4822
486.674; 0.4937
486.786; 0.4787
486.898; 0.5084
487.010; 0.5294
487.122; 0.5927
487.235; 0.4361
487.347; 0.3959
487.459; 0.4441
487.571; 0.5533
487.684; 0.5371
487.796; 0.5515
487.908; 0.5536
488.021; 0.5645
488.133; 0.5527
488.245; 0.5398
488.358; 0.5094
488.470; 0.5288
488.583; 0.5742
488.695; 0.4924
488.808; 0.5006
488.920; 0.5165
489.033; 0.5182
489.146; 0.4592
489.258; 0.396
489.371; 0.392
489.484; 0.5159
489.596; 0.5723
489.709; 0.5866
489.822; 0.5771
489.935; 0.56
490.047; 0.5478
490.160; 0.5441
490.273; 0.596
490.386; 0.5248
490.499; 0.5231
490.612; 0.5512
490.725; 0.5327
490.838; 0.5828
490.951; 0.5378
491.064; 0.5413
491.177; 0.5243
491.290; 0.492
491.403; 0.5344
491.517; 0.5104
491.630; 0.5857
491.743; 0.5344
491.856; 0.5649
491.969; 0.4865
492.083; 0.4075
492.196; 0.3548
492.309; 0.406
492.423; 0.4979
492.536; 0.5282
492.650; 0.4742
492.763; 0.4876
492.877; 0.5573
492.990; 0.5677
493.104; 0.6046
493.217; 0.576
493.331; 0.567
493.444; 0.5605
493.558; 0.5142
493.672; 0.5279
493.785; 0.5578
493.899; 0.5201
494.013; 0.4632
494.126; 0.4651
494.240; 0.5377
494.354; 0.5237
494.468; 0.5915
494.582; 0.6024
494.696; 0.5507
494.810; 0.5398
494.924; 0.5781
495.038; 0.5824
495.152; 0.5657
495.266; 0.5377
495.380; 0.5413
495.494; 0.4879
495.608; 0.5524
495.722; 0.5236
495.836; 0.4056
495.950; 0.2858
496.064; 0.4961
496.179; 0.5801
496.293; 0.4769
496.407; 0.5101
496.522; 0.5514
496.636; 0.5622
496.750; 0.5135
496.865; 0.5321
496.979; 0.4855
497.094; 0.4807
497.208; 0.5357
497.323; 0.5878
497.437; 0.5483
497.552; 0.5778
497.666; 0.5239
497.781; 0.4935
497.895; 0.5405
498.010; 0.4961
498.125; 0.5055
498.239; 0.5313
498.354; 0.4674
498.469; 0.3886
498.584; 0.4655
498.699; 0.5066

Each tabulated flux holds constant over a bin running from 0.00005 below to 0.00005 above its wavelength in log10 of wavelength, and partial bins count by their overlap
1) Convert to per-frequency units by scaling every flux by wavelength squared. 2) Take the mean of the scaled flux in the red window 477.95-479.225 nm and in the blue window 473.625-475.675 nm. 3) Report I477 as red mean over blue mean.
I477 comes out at 0.9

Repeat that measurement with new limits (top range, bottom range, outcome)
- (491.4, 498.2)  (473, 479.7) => 1.04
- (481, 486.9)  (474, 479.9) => 1.01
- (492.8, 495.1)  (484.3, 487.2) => 1.09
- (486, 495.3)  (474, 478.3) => 1.01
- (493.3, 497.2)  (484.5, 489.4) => 1.06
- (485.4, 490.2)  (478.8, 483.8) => 0.96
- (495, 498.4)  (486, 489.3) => 1.07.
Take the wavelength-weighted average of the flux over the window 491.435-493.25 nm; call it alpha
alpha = 0.508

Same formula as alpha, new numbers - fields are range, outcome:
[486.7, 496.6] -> 0.521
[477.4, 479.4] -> 0.528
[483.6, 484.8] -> 0.545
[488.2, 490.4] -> 0.522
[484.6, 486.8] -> 0.512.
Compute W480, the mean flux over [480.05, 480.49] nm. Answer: 0.544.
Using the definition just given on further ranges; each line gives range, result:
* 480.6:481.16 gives 0.538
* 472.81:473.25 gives 0.493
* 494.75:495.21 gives 0.566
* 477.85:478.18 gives 0.53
